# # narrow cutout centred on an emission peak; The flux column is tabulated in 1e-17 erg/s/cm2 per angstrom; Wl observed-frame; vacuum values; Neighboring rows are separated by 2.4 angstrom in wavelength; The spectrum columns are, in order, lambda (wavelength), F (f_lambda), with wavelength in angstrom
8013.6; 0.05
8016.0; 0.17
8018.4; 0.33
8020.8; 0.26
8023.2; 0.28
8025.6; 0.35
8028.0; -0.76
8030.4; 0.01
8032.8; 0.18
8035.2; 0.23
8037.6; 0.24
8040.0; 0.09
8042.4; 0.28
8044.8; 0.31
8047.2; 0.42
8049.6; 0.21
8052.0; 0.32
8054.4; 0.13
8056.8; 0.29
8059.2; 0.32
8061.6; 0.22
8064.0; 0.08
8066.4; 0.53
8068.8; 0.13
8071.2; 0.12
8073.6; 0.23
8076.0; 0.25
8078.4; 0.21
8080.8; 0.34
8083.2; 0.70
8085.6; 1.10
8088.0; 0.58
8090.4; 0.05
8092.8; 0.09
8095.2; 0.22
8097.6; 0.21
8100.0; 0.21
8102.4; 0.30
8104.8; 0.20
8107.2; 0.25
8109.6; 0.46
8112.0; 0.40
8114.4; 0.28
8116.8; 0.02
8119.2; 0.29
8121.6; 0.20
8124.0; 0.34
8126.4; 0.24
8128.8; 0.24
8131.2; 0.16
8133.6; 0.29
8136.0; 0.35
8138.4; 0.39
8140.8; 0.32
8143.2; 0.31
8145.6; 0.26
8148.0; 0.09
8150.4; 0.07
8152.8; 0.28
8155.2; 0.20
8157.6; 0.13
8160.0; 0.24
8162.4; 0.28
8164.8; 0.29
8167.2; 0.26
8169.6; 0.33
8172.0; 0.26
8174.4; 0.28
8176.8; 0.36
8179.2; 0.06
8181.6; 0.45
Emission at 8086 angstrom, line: Hgamma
